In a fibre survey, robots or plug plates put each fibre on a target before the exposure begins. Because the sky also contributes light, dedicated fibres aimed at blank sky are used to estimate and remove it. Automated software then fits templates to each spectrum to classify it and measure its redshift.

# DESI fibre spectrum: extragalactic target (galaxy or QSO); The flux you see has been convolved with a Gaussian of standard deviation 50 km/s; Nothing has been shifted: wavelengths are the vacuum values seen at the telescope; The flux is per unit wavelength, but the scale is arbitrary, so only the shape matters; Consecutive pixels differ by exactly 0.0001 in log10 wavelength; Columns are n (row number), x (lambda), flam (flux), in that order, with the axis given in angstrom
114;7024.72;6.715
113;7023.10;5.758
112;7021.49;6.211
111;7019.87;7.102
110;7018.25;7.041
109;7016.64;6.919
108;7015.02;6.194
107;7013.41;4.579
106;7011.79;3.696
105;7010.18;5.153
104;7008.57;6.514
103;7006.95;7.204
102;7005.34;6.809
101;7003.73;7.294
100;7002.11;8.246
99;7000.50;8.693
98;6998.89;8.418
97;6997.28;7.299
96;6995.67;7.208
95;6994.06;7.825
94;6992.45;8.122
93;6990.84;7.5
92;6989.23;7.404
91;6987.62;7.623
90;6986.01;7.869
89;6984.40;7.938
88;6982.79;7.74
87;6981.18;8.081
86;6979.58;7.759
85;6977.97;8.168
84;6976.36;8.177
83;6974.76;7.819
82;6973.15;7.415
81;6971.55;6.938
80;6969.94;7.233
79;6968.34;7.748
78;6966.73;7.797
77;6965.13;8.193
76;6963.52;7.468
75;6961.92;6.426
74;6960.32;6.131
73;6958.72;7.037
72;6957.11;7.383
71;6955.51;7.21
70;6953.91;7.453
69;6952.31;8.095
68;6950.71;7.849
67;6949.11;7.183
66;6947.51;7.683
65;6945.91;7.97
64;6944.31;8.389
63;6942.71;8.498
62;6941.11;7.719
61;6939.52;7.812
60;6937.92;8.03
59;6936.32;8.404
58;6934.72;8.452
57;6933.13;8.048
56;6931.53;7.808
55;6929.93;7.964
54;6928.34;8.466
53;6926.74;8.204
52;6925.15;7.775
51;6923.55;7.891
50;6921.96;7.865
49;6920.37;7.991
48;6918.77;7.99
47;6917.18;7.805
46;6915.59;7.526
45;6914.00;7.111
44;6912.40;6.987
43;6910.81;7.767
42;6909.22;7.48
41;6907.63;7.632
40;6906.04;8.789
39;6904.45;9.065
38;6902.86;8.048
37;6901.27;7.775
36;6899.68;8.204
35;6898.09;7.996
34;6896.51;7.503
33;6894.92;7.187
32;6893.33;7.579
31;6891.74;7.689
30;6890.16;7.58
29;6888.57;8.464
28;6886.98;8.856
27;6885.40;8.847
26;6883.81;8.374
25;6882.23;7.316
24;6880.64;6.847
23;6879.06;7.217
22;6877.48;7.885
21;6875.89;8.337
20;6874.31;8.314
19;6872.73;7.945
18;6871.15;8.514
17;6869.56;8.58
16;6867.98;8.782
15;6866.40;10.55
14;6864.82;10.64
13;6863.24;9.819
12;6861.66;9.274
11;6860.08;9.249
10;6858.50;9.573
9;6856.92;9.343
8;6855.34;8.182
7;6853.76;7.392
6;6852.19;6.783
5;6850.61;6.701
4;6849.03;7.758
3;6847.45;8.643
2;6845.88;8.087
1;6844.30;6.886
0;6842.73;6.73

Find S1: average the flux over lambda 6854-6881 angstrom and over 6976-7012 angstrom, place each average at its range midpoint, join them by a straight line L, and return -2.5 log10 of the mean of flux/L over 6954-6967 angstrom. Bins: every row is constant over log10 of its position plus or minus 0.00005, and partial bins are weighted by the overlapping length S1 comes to 0.09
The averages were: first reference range 8.77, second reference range 7.47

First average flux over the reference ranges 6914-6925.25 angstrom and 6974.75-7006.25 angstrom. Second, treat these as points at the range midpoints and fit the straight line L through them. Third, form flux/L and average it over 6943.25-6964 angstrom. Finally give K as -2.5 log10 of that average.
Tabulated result 0.05 mag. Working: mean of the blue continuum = 7.79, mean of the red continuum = 7.8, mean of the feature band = 7.42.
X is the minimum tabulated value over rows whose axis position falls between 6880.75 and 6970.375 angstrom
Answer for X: 6.131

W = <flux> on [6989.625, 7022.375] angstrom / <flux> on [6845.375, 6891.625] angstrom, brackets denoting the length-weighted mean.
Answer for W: 0.82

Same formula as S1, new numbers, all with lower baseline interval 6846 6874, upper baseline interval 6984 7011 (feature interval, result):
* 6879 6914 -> 0.065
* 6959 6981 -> 0.031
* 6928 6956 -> 0.001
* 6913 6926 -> 0.057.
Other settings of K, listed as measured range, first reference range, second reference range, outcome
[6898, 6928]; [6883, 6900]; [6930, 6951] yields 0.02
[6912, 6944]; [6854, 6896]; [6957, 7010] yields 0.01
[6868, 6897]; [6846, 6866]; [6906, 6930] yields 0.04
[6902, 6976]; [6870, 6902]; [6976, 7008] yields 0.01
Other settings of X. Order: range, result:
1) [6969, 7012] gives 3.696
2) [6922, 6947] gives 7.719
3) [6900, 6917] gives 6.987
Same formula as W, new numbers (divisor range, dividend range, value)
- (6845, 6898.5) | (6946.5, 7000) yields 0.92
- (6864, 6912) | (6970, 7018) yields 0.89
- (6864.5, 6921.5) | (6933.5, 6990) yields 0.95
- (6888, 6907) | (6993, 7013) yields 0.88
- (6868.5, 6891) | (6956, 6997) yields 0.93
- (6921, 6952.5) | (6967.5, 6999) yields 0.96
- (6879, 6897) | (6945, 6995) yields 0.97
